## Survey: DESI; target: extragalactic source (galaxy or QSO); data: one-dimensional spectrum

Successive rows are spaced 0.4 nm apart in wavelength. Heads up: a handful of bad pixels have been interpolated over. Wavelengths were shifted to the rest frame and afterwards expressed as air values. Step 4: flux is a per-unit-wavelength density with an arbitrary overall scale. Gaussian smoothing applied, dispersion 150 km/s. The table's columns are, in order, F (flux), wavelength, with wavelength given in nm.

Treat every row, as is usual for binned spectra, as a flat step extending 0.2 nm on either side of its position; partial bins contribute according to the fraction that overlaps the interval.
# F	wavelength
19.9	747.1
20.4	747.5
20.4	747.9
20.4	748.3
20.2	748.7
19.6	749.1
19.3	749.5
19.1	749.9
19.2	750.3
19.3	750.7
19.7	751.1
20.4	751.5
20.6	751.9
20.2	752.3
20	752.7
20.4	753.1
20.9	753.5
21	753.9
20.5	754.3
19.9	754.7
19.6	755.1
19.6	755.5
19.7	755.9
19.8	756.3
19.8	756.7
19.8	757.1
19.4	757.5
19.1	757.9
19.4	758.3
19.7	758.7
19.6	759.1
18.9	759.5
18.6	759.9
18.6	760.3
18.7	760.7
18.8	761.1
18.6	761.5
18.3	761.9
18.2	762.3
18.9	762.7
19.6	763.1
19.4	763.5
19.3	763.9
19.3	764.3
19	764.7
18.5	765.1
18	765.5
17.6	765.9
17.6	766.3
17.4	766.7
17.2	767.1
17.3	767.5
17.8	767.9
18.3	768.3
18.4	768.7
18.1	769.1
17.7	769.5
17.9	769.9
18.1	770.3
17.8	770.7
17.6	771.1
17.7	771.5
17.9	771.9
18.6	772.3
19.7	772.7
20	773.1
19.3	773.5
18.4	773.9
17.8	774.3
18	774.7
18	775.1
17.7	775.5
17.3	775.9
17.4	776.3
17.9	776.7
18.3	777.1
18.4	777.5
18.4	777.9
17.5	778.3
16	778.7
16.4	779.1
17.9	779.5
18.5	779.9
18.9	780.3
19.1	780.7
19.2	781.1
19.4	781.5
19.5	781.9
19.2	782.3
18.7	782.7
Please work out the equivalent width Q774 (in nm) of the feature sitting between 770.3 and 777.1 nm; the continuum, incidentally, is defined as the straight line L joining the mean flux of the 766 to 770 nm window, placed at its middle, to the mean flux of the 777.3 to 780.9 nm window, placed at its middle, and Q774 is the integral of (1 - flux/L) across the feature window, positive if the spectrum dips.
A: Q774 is -0.14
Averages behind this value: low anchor 17.8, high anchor 17.9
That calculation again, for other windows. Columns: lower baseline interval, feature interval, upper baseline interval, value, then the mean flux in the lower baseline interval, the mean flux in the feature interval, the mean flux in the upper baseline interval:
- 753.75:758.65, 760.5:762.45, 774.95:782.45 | 0.088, 19.8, 18.5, 18.2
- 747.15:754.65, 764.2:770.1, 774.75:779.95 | 0.192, 20.1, 18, 17.7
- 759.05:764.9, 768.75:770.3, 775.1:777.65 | 0.031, 18.9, 18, 17.8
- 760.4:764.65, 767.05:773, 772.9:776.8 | 0.131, 18.9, 18.1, 18.2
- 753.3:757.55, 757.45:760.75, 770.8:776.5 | 0.092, 20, 19.1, 18.2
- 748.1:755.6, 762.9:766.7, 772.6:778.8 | 0.072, 20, 18.6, 18.1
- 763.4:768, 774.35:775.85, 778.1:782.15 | 0.033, 18.2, 17.8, 18.3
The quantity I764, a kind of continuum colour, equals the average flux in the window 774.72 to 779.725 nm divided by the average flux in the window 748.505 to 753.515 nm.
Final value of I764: 0.9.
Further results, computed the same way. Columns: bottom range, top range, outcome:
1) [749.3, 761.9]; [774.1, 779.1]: 0.90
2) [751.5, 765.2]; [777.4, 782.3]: 0.94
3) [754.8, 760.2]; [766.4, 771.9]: 0.91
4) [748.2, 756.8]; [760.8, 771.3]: 0.91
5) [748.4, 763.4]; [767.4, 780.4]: 0.92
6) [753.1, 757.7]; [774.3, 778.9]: 0.89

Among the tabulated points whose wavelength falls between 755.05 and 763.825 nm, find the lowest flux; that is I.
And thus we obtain 18.2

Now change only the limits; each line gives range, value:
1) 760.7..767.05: 17.4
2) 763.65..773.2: 17.2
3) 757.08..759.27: 19.1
